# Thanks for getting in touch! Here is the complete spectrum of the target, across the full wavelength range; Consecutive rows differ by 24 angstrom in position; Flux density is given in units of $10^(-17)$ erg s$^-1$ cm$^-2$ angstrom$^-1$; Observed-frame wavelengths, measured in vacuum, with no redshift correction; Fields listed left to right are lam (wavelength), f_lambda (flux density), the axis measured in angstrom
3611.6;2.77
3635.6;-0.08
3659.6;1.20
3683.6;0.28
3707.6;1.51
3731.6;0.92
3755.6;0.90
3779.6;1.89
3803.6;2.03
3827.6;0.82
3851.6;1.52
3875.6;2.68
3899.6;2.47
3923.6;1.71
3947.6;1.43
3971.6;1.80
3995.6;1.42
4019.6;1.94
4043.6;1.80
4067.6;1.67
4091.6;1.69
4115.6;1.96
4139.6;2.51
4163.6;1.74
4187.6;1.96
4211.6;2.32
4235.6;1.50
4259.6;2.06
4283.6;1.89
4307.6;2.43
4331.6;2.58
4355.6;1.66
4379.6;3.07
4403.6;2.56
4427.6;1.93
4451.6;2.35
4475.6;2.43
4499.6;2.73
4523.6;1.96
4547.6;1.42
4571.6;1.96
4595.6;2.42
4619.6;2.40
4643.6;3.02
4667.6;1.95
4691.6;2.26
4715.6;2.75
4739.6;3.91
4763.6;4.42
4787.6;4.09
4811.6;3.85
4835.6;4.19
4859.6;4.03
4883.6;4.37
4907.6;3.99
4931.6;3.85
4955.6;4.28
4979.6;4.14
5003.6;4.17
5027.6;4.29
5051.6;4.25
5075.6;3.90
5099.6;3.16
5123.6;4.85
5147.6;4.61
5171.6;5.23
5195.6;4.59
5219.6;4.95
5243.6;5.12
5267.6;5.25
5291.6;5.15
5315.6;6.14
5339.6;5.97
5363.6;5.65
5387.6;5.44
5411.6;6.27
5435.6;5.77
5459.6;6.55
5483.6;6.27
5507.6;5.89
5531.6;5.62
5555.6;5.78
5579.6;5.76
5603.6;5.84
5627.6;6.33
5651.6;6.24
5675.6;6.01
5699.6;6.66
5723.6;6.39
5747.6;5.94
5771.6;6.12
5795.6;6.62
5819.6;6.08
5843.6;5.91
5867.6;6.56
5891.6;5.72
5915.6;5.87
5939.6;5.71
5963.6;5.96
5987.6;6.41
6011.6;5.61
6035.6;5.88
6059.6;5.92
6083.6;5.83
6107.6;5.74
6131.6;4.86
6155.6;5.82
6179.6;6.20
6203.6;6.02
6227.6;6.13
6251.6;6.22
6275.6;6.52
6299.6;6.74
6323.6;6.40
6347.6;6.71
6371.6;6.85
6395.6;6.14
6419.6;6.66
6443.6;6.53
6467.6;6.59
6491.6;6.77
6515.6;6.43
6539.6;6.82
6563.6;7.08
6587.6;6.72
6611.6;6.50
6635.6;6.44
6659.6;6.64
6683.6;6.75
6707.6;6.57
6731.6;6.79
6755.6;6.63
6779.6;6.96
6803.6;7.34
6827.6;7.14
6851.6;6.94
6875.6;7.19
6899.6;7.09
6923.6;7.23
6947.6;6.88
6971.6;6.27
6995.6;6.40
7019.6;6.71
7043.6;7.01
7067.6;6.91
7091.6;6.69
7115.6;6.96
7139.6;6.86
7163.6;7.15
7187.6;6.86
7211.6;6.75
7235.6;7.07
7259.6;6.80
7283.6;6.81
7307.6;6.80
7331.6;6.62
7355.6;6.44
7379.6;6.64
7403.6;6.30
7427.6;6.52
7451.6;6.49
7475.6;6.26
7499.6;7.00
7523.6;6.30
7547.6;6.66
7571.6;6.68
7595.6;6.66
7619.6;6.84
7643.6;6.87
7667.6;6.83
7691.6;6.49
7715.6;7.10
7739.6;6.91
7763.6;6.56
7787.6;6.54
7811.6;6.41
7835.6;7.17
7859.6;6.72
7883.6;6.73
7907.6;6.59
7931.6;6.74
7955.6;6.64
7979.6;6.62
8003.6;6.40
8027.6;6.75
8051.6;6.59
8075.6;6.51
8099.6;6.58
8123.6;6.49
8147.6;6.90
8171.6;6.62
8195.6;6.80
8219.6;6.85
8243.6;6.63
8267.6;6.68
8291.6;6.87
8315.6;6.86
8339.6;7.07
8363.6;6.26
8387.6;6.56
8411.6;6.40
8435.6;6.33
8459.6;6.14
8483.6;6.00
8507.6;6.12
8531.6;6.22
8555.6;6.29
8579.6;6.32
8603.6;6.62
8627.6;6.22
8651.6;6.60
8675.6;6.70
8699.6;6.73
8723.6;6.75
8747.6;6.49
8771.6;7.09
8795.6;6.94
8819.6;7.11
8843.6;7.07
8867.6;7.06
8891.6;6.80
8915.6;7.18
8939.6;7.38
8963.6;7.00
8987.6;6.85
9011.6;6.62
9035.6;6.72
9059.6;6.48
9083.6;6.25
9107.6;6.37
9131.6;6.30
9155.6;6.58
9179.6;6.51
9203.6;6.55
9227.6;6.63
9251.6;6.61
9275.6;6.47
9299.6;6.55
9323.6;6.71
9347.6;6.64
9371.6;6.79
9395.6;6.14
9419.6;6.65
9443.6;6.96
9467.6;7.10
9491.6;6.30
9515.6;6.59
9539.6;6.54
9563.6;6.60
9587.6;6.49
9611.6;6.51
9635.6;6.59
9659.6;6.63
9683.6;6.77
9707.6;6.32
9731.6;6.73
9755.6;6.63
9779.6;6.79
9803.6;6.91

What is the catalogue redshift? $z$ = 0.18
